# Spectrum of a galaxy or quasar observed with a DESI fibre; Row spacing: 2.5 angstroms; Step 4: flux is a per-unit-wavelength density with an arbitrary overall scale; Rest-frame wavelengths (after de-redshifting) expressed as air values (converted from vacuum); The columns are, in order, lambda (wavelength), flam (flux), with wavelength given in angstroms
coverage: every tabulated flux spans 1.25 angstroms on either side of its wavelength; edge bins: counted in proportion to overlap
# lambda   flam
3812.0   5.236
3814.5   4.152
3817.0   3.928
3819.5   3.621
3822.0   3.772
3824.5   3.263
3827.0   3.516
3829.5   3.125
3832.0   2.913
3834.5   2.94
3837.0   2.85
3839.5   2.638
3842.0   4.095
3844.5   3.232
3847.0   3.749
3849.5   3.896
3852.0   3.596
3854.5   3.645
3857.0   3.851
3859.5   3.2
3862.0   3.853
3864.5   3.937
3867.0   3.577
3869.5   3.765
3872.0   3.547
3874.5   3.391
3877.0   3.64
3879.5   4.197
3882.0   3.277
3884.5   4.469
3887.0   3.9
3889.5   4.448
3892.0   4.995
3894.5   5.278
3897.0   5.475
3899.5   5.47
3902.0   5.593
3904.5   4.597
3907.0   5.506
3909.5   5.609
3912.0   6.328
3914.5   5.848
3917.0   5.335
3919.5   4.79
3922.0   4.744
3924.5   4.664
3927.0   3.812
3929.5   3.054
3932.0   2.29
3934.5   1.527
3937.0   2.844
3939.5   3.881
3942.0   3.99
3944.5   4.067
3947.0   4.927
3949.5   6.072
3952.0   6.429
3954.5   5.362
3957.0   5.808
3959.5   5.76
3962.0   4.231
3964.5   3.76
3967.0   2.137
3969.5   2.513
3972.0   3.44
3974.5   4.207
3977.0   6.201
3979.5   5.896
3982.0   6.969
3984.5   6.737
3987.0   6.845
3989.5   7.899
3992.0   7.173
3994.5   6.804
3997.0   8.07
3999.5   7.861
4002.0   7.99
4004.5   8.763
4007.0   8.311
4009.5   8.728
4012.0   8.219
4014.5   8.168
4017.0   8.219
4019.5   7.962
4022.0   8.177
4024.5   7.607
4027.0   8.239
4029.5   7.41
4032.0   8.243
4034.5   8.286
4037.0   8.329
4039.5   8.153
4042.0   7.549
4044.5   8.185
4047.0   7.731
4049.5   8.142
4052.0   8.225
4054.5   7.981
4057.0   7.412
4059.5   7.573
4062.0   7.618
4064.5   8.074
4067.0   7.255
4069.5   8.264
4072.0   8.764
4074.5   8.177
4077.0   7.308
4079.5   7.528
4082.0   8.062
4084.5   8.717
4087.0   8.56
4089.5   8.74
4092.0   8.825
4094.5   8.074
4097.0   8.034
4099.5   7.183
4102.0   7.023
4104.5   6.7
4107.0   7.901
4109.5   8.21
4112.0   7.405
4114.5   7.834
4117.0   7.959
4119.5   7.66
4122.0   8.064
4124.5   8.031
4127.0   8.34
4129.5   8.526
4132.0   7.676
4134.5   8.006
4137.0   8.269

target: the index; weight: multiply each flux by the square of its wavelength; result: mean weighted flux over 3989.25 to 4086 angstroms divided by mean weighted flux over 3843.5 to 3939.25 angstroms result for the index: 2.1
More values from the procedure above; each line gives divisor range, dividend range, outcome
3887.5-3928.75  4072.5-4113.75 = 1.70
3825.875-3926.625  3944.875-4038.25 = 1.69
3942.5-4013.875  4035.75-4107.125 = 1.36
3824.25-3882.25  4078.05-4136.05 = 2.59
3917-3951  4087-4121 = 2.15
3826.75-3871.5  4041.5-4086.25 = 2.55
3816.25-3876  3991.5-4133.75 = 2.55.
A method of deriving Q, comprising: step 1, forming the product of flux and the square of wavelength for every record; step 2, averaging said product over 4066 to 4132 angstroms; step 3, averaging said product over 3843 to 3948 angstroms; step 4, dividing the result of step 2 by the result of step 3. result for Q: 2.1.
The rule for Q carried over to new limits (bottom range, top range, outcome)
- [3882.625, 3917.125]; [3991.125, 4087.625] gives 1.66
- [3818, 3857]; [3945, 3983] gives 1.53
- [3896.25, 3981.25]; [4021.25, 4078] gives 1.83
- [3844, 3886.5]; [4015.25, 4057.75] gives 2.35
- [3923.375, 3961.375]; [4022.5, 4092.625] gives 1.98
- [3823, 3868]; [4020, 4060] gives 2.55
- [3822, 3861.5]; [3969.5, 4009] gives 2.16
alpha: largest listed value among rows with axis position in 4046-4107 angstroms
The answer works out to 8.825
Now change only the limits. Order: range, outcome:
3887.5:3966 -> 6.429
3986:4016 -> 8.763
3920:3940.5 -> 4.744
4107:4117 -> 8.21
